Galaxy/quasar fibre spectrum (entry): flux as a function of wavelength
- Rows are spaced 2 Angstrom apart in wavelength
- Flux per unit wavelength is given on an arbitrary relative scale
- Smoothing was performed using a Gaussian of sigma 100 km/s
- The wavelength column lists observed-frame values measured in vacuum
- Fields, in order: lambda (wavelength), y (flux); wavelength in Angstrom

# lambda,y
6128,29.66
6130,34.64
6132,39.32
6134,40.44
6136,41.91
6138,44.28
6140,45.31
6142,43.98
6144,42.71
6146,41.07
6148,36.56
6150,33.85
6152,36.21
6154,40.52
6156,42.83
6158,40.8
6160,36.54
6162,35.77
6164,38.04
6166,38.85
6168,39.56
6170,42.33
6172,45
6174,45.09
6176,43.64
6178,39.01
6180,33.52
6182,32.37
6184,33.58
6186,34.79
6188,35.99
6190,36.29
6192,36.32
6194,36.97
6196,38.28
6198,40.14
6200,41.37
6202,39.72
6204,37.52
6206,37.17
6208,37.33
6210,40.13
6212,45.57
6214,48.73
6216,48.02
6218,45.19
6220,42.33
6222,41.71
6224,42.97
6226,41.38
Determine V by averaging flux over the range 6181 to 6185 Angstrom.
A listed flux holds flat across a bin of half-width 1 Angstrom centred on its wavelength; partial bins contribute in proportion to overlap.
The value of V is 33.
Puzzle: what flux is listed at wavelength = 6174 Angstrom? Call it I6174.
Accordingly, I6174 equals 45.09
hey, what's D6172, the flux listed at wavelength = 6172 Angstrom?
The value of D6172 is 45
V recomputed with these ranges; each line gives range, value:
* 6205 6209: 37.2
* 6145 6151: 37.2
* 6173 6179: 42.6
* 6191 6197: 37.2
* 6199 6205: 39.5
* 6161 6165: 36.9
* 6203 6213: 39.5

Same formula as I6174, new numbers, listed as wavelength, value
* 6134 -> 40.44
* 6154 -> 40.52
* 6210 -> 40.13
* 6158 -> 40.8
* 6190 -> 36.29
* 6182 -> 32.37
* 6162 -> 35.77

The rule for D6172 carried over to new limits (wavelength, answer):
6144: 42.71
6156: 42.83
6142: 43.98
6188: 35.99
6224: 42.97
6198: 40.14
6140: 45.31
